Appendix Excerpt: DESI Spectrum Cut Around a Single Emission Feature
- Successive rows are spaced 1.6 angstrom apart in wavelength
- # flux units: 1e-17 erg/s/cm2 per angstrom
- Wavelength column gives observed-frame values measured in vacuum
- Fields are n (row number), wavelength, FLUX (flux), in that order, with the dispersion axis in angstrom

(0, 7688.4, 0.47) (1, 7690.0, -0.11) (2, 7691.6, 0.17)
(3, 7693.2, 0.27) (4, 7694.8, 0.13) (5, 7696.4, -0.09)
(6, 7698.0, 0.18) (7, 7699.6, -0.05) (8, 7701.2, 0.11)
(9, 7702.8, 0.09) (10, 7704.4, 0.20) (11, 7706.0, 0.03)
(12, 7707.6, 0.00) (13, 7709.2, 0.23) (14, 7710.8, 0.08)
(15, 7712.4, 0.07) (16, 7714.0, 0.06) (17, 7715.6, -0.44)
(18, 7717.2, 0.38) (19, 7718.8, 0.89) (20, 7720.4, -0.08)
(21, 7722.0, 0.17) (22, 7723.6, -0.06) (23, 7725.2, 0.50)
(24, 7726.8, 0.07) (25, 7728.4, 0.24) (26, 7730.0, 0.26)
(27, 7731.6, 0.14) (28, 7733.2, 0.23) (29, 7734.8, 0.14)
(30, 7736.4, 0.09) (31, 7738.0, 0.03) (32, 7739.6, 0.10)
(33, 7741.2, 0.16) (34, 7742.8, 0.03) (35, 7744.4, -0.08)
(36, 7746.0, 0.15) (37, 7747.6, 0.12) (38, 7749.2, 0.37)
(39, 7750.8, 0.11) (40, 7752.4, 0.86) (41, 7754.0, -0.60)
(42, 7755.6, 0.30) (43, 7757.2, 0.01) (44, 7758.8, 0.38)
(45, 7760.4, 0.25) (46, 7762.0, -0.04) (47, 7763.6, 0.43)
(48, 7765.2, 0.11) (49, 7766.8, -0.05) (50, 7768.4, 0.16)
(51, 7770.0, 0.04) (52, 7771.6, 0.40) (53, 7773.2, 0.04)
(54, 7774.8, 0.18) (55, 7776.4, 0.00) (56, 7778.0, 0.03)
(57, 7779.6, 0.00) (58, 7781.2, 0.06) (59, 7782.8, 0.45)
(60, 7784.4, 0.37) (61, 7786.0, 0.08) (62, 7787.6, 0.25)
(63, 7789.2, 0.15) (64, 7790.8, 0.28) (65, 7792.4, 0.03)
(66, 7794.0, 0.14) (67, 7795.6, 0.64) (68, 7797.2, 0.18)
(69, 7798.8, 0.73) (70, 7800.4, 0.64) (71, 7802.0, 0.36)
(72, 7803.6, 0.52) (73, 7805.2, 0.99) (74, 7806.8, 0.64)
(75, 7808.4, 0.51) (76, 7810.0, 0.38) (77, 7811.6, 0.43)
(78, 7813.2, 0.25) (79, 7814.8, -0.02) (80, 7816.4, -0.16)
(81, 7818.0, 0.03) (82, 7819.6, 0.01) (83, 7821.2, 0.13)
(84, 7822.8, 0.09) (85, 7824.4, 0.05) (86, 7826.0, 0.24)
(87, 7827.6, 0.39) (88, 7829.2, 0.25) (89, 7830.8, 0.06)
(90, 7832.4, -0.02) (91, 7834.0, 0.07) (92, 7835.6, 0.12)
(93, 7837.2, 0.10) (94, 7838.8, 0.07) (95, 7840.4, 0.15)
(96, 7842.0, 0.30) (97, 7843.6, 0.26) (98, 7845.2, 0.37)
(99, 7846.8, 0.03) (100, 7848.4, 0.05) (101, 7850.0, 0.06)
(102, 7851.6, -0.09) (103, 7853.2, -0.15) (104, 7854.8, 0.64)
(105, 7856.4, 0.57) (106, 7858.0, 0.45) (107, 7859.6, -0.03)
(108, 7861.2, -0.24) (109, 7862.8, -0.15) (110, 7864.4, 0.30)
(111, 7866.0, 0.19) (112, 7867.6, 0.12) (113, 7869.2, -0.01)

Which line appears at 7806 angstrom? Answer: [O II]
